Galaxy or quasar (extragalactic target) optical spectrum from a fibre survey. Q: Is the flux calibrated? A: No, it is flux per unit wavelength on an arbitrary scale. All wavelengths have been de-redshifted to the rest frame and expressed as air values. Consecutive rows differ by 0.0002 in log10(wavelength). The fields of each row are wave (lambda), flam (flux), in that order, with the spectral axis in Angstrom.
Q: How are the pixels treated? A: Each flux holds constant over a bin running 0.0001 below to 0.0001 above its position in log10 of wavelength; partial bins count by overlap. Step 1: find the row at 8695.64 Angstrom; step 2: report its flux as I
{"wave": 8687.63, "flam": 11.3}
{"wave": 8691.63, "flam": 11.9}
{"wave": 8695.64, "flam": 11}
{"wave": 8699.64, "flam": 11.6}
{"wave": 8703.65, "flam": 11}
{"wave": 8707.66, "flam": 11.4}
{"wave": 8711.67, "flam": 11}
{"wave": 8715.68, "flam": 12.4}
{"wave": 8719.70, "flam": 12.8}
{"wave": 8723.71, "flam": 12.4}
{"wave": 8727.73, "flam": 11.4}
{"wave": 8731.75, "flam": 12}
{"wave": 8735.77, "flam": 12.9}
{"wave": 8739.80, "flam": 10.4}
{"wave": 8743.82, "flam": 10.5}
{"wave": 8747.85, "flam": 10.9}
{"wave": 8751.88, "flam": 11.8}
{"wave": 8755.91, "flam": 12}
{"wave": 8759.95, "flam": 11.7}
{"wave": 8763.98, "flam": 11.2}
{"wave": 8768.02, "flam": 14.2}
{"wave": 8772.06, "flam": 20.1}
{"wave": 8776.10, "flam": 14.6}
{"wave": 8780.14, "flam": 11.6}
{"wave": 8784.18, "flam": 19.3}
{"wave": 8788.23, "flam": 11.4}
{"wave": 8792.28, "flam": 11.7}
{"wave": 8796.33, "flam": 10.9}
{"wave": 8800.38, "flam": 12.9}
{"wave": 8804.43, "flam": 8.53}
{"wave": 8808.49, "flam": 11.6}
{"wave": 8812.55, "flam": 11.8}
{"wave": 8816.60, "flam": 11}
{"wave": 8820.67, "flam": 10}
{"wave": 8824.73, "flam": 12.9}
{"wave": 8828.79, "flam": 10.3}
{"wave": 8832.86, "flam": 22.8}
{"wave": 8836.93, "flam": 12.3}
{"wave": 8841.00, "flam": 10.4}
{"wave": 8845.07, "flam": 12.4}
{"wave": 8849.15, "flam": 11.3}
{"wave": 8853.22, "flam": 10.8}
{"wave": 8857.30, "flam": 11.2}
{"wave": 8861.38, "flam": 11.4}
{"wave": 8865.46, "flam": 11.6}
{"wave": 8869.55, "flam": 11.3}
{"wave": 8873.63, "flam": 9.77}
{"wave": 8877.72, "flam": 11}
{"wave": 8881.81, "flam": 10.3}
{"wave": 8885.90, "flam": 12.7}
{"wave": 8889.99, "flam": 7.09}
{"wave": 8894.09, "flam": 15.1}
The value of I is 11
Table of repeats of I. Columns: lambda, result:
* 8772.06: 20.1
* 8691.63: 11.9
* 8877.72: 11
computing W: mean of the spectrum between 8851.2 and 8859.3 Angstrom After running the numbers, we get 11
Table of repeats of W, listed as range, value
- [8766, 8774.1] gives 17.1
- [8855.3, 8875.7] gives 11.1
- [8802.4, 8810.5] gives 10.1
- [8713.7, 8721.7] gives 12.6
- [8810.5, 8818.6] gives 11.4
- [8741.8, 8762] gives 11.4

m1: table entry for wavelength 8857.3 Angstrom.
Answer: 11.2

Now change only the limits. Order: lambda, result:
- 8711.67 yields 11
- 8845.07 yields 12.4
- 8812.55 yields 11.8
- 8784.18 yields 19.3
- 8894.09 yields 15.1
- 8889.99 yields 7.09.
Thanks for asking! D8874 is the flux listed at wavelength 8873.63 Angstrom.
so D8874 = 9.77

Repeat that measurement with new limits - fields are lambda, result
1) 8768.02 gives 14.2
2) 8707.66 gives 11.4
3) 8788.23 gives 11.4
